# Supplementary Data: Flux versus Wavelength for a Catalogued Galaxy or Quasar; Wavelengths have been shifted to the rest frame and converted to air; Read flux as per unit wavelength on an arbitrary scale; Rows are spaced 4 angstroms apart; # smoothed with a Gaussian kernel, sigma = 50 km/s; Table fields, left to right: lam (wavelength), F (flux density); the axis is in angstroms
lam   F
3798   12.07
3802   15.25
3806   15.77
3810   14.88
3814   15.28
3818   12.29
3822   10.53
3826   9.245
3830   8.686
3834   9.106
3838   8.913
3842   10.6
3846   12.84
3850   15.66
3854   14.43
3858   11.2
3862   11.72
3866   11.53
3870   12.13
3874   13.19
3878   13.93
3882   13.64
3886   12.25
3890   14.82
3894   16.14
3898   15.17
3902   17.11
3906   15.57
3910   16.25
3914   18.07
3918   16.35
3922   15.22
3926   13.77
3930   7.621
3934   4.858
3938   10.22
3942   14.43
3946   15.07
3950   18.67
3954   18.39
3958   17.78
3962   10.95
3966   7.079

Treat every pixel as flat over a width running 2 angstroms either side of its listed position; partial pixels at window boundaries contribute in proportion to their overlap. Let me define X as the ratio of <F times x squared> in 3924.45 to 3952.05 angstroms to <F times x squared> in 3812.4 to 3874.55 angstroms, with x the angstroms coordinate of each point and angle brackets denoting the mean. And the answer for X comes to 1.09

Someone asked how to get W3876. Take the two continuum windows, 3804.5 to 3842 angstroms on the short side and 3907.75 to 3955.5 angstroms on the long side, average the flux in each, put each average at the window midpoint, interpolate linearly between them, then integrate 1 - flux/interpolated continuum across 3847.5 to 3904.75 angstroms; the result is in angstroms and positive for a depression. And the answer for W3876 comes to -4.6 angstroms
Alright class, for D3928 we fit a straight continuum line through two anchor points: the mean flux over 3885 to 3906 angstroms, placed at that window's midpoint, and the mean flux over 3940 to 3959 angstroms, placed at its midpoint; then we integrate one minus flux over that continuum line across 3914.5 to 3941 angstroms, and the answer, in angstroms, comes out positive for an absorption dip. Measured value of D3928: 7.1 angstroms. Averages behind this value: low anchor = 15.3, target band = 11.8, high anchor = 16.8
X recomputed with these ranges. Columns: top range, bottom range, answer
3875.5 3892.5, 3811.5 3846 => 1.31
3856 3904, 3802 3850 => 1.17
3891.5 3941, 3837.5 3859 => 1.14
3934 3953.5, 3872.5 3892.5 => 1.05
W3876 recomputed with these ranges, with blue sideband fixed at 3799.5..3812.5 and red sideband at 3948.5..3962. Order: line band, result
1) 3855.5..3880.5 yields 5.71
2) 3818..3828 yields 3.27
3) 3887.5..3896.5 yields 0.58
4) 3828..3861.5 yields 9.11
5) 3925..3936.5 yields 5.78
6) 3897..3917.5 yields 0.06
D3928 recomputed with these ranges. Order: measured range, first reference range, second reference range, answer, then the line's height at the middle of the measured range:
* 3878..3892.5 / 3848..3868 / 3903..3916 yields 1.2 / 14.9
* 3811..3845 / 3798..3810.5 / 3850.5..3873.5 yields 7.7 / 13.9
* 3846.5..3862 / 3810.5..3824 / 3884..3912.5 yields 0.7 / 14.1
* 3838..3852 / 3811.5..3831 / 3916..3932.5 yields -0.8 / 11.8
